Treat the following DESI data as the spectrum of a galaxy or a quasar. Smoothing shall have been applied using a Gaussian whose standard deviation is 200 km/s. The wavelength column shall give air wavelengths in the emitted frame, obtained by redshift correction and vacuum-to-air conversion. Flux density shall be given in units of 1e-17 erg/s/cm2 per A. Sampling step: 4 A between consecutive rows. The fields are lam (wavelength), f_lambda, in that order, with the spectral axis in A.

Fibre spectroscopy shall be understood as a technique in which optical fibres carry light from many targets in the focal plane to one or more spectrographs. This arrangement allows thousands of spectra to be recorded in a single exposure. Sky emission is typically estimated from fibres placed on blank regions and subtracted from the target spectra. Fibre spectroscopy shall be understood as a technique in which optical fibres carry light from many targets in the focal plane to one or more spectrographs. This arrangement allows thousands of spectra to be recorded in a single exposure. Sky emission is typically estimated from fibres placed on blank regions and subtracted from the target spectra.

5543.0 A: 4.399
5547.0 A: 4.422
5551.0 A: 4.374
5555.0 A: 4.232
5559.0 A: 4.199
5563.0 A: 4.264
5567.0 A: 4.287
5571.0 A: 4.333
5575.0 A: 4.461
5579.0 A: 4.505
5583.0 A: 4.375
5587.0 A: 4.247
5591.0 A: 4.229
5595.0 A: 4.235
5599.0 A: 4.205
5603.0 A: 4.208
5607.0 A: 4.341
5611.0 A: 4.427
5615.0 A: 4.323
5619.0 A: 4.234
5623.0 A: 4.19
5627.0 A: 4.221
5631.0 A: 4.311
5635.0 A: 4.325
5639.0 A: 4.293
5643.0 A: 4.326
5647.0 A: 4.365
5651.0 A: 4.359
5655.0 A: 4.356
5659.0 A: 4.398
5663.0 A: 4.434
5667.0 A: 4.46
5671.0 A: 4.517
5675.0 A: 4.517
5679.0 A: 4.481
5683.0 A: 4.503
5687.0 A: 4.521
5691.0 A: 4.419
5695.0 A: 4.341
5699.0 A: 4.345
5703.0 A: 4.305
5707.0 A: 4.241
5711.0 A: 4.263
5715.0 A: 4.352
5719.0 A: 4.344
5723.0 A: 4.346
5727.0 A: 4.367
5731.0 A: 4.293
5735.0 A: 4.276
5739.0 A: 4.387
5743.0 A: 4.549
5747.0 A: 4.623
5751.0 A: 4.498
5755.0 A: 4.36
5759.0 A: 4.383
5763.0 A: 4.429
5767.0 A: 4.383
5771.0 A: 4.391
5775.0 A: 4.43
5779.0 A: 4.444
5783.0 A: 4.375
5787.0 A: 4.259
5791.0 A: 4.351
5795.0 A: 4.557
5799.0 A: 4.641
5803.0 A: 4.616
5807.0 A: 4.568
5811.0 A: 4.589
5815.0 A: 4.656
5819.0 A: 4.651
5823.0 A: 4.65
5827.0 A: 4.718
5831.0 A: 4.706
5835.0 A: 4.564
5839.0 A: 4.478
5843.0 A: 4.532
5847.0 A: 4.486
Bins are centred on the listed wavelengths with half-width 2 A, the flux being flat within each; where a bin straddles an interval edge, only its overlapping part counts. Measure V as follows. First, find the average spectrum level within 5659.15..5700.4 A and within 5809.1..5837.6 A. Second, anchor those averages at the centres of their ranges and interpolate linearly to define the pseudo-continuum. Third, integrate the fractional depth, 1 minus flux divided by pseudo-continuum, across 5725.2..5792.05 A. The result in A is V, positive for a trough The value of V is 2.3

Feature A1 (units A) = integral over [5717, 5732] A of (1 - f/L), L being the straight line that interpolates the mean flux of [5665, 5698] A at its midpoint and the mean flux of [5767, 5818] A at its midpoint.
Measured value 0.5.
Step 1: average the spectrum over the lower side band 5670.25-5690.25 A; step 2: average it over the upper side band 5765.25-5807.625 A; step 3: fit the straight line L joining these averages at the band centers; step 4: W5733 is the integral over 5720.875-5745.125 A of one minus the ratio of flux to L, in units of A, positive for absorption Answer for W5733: 0.6 A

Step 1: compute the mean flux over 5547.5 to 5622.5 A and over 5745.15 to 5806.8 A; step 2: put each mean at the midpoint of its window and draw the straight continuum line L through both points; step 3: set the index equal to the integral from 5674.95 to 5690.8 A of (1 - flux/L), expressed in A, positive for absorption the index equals -0.4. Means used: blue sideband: 4.3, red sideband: 4.45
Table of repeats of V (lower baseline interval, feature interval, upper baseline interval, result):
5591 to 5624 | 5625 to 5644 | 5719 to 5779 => 0.01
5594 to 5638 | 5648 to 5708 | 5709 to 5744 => -1.38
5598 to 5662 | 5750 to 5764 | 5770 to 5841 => 0.20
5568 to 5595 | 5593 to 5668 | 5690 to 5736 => 0.40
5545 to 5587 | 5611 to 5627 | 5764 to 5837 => 0.42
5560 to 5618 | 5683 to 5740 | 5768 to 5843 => 1.16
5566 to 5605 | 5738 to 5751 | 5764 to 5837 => -0.16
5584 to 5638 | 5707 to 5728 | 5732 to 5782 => 0.29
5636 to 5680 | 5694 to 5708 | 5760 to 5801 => 0.32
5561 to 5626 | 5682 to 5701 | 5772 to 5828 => -0.05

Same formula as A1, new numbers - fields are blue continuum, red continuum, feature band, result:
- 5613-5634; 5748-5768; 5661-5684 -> -0.9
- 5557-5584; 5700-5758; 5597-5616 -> 0.2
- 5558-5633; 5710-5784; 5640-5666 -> -0.2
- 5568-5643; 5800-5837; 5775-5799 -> 0.9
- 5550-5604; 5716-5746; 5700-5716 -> 0.3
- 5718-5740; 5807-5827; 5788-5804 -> 0.2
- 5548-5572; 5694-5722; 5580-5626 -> 0.2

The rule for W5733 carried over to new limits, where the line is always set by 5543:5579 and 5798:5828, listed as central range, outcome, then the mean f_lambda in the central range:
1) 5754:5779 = 1.0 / 4.4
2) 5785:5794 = 0.5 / 4.33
